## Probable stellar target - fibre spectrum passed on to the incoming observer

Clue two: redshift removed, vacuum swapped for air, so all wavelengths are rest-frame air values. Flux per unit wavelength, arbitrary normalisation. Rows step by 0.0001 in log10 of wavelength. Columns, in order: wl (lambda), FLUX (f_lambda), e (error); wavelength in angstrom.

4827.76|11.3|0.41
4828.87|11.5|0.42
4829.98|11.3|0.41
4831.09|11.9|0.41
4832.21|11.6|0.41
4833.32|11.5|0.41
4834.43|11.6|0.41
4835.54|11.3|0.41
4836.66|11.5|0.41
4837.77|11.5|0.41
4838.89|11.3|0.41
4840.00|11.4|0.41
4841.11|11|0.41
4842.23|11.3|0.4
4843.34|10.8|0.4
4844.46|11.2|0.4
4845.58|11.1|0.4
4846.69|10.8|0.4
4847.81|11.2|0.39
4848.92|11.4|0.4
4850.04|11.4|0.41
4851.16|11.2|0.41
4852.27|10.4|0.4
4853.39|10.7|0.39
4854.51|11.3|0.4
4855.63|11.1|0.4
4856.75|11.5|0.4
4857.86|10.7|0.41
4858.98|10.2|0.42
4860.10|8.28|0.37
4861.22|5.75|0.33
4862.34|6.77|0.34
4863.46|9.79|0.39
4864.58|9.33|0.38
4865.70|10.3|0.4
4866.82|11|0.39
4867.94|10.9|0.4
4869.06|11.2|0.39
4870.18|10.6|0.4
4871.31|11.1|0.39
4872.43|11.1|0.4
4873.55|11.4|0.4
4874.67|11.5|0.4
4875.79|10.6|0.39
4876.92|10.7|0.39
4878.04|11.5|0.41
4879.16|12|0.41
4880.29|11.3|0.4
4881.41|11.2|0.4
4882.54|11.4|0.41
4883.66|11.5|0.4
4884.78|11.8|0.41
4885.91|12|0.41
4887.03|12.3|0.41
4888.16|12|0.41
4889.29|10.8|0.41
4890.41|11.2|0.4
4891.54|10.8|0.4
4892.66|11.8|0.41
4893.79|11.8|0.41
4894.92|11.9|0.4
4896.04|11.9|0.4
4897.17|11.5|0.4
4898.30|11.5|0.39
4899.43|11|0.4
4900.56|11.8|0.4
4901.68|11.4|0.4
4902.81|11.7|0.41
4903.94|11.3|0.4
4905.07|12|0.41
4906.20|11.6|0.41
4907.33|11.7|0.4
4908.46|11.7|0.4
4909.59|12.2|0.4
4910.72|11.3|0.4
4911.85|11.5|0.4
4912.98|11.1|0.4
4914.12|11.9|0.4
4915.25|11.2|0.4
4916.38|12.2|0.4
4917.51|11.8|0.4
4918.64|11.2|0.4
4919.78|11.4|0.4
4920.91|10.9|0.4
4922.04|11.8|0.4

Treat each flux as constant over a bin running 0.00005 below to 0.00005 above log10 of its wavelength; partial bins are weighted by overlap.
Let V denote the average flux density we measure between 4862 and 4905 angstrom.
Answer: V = 11.2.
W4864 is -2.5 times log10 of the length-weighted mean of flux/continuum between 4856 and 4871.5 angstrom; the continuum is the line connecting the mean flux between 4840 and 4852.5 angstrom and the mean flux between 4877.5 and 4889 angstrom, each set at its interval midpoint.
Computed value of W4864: 0.16 mag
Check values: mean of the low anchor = 11.1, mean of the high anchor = 11.7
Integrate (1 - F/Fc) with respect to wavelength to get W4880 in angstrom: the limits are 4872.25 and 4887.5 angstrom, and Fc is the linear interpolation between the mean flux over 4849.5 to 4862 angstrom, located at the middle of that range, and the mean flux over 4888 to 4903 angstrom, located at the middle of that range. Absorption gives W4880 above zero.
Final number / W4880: -0.7 angstrom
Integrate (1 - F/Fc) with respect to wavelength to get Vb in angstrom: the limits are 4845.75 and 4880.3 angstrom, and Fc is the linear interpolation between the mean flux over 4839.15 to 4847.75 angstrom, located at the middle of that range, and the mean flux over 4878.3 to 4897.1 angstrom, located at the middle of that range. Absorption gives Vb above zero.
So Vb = 2.4 angstrom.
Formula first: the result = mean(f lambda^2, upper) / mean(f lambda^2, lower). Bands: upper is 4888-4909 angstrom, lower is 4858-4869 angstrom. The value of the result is 1.26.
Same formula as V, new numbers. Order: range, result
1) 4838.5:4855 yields 11.1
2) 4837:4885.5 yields 10.8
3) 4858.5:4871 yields 9.49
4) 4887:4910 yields 11.6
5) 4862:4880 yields 10.7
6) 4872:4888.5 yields 11.5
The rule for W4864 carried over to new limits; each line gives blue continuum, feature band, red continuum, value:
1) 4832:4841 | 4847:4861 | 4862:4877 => 0.029 mag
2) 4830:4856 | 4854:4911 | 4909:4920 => 0.038 mag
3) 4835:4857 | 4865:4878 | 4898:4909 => 0.038 mag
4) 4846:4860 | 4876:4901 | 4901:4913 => -0.013 mag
